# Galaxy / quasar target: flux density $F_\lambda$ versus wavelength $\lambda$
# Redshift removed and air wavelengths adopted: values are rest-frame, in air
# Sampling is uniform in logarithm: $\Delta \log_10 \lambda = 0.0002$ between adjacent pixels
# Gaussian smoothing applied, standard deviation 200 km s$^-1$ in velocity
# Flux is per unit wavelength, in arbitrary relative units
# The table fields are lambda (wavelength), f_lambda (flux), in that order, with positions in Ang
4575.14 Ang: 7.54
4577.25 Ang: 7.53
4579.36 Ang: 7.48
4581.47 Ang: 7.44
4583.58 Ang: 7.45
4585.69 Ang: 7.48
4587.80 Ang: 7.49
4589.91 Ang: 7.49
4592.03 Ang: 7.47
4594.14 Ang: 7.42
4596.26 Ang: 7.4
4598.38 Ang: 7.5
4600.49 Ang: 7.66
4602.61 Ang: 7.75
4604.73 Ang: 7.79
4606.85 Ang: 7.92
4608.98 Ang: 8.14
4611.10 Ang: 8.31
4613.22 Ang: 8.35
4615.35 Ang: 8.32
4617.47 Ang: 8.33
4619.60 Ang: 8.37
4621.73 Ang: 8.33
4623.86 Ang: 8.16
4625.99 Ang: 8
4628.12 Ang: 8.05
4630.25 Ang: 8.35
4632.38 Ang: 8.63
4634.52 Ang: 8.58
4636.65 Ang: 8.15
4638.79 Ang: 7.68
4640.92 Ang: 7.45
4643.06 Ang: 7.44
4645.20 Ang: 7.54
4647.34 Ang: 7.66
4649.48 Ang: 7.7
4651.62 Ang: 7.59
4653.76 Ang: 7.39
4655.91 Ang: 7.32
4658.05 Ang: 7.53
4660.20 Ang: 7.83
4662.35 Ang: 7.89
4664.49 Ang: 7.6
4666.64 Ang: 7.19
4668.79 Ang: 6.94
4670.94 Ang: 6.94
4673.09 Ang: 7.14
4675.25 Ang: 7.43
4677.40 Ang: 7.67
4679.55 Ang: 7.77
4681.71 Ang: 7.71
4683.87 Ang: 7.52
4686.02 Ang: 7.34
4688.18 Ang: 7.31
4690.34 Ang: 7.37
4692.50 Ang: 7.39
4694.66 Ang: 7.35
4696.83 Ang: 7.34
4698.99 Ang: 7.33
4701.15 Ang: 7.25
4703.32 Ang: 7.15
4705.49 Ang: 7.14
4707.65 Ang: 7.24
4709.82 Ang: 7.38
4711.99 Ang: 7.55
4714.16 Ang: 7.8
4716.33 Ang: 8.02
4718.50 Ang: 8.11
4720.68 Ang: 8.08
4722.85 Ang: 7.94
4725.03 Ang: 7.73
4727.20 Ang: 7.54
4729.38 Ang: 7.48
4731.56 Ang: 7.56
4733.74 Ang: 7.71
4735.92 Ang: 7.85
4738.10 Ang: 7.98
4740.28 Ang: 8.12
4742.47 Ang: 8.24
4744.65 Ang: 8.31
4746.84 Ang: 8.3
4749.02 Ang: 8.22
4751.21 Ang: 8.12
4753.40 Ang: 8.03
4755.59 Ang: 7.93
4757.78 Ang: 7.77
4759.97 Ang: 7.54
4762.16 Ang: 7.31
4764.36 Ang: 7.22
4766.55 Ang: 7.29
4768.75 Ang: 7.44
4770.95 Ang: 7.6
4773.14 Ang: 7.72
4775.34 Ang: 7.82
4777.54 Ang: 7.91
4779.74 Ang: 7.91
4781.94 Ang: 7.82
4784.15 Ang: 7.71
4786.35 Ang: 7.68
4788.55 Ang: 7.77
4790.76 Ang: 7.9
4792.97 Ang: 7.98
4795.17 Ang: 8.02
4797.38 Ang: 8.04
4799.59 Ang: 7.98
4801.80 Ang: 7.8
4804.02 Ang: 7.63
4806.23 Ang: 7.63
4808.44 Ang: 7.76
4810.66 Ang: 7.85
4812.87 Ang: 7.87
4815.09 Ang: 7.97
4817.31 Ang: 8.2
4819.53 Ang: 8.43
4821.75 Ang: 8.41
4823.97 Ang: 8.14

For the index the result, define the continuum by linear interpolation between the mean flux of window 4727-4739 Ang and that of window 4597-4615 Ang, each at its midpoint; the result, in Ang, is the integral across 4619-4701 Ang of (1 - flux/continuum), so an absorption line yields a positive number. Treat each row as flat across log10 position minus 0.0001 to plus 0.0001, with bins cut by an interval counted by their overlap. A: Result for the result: 1.9 Ang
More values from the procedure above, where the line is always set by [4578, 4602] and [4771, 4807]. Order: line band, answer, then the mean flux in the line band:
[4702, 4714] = 0.6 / 7.33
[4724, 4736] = 0.2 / 7.63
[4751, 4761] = -0.1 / 7.86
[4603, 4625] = -1.9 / 8.19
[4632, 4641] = -0.7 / 8.13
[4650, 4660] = 0.1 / 7.5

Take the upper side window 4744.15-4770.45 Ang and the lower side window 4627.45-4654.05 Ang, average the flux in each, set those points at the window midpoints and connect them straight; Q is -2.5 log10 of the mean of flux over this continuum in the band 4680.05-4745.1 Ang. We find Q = 0.026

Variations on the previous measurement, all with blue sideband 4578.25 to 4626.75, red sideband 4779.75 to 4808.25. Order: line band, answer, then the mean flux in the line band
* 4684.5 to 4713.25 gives 0.072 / 7.33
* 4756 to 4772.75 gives 0.049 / 7.48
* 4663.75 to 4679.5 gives 0.076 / 7.3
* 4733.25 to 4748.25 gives -0.036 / 8.09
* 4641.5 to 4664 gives 0.034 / 7.59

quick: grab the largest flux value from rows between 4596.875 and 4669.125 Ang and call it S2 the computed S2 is 8.63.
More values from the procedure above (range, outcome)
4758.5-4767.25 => 7.54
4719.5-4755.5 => 8.31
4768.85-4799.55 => 8.04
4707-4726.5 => 8.11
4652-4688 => 7.89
